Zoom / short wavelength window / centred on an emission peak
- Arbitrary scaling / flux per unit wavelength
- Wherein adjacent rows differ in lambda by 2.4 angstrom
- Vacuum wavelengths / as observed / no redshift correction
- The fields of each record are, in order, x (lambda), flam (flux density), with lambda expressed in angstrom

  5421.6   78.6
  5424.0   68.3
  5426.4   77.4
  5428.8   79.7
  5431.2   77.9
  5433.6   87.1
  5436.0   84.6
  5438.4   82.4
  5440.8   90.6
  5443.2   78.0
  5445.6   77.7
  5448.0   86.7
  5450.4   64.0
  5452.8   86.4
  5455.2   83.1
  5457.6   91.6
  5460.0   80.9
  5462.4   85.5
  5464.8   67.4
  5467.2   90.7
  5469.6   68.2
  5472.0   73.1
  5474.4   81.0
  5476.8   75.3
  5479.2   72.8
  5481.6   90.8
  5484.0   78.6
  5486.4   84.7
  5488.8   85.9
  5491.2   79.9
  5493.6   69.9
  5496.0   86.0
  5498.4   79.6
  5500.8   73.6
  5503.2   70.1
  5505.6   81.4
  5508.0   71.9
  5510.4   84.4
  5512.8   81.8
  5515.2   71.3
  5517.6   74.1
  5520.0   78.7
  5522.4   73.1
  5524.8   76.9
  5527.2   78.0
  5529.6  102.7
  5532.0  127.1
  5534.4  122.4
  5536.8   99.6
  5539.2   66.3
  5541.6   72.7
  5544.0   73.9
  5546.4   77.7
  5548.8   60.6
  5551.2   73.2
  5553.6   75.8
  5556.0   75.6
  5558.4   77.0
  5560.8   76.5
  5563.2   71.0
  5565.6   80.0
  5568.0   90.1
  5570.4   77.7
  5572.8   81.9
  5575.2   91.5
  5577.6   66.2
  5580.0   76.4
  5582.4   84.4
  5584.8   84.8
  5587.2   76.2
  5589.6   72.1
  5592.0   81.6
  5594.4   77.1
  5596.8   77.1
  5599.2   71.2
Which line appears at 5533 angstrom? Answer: H-beta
